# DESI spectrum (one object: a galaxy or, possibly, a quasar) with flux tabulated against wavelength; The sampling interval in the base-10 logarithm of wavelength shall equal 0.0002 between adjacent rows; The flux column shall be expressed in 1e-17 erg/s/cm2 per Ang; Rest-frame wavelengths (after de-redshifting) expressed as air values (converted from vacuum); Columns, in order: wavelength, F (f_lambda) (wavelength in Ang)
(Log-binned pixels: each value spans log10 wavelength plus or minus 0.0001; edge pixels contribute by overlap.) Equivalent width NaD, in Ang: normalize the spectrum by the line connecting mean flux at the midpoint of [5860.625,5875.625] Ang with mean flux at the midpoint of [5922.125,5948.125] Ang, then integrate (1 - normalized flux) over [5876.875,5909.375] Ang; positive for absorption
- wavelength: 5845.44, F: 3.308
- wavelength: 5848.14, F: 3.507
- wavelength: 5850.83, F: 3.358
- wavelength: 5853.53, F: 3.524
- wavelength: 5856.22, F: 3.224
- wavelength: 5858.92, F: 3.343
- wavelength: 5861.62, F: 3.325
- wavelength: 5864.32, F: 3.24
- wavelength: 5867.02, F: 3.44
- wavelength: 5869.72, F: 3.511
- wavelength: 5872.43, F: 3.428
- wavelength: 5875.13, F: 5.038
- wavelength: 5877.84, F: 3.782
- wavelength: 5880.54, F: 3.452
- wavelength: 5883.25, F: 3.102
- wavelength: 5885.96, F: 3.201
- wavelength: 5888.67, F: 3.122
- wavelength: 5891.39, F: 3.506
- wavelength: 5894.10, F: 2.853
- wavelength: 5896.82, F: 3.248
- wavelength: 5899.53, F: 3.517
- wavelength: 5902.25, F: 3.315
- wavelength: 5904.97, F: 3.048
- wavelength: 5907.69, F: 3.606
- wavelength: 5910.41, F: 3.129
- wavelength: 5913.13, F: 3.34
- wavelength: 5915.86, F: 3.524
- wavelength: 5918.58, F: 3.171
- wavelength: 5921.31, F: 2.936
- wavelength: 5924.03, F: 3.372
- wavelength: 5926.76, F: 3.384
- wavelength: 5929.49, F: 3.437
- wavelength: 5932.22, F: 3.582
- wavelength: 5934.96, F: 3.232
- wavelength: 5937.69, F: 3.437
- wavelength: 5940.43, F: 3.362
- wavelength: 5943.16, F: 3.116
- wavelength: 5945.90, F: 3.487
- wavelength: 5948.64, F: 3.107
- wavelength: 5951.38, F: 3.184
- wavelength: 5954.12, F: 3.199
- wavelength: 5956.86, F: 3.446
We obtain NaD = 1.9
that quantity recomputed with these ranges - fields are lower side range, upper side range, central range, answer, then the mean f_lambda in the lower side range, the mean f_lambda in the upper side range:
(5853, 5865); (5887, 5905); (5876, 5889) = -0.55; 3.32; 3.24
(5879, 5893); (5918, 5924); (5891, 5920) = -0.96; 3.28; 3.11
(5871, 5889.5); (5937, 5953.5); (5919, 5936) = 0.22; 3.6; 3.27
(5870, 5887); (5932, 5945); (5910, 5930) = 0.84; 3.67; 3.33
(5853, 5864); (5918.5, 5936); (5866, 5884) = -2.03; 3.33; 3.31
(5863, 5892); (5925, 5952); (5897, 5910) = 0.40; 3.53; 3.34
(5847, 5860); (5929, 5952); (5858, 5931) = -0.51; 3.39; 3.33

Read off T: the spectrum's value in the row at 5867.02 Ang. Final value 3.44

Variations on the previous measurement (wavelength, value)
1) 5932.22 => 3.582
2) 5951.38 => 3.184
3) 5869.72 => 3.511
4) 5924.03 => 3.372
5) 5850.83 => 3.358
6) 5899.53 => 3.517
